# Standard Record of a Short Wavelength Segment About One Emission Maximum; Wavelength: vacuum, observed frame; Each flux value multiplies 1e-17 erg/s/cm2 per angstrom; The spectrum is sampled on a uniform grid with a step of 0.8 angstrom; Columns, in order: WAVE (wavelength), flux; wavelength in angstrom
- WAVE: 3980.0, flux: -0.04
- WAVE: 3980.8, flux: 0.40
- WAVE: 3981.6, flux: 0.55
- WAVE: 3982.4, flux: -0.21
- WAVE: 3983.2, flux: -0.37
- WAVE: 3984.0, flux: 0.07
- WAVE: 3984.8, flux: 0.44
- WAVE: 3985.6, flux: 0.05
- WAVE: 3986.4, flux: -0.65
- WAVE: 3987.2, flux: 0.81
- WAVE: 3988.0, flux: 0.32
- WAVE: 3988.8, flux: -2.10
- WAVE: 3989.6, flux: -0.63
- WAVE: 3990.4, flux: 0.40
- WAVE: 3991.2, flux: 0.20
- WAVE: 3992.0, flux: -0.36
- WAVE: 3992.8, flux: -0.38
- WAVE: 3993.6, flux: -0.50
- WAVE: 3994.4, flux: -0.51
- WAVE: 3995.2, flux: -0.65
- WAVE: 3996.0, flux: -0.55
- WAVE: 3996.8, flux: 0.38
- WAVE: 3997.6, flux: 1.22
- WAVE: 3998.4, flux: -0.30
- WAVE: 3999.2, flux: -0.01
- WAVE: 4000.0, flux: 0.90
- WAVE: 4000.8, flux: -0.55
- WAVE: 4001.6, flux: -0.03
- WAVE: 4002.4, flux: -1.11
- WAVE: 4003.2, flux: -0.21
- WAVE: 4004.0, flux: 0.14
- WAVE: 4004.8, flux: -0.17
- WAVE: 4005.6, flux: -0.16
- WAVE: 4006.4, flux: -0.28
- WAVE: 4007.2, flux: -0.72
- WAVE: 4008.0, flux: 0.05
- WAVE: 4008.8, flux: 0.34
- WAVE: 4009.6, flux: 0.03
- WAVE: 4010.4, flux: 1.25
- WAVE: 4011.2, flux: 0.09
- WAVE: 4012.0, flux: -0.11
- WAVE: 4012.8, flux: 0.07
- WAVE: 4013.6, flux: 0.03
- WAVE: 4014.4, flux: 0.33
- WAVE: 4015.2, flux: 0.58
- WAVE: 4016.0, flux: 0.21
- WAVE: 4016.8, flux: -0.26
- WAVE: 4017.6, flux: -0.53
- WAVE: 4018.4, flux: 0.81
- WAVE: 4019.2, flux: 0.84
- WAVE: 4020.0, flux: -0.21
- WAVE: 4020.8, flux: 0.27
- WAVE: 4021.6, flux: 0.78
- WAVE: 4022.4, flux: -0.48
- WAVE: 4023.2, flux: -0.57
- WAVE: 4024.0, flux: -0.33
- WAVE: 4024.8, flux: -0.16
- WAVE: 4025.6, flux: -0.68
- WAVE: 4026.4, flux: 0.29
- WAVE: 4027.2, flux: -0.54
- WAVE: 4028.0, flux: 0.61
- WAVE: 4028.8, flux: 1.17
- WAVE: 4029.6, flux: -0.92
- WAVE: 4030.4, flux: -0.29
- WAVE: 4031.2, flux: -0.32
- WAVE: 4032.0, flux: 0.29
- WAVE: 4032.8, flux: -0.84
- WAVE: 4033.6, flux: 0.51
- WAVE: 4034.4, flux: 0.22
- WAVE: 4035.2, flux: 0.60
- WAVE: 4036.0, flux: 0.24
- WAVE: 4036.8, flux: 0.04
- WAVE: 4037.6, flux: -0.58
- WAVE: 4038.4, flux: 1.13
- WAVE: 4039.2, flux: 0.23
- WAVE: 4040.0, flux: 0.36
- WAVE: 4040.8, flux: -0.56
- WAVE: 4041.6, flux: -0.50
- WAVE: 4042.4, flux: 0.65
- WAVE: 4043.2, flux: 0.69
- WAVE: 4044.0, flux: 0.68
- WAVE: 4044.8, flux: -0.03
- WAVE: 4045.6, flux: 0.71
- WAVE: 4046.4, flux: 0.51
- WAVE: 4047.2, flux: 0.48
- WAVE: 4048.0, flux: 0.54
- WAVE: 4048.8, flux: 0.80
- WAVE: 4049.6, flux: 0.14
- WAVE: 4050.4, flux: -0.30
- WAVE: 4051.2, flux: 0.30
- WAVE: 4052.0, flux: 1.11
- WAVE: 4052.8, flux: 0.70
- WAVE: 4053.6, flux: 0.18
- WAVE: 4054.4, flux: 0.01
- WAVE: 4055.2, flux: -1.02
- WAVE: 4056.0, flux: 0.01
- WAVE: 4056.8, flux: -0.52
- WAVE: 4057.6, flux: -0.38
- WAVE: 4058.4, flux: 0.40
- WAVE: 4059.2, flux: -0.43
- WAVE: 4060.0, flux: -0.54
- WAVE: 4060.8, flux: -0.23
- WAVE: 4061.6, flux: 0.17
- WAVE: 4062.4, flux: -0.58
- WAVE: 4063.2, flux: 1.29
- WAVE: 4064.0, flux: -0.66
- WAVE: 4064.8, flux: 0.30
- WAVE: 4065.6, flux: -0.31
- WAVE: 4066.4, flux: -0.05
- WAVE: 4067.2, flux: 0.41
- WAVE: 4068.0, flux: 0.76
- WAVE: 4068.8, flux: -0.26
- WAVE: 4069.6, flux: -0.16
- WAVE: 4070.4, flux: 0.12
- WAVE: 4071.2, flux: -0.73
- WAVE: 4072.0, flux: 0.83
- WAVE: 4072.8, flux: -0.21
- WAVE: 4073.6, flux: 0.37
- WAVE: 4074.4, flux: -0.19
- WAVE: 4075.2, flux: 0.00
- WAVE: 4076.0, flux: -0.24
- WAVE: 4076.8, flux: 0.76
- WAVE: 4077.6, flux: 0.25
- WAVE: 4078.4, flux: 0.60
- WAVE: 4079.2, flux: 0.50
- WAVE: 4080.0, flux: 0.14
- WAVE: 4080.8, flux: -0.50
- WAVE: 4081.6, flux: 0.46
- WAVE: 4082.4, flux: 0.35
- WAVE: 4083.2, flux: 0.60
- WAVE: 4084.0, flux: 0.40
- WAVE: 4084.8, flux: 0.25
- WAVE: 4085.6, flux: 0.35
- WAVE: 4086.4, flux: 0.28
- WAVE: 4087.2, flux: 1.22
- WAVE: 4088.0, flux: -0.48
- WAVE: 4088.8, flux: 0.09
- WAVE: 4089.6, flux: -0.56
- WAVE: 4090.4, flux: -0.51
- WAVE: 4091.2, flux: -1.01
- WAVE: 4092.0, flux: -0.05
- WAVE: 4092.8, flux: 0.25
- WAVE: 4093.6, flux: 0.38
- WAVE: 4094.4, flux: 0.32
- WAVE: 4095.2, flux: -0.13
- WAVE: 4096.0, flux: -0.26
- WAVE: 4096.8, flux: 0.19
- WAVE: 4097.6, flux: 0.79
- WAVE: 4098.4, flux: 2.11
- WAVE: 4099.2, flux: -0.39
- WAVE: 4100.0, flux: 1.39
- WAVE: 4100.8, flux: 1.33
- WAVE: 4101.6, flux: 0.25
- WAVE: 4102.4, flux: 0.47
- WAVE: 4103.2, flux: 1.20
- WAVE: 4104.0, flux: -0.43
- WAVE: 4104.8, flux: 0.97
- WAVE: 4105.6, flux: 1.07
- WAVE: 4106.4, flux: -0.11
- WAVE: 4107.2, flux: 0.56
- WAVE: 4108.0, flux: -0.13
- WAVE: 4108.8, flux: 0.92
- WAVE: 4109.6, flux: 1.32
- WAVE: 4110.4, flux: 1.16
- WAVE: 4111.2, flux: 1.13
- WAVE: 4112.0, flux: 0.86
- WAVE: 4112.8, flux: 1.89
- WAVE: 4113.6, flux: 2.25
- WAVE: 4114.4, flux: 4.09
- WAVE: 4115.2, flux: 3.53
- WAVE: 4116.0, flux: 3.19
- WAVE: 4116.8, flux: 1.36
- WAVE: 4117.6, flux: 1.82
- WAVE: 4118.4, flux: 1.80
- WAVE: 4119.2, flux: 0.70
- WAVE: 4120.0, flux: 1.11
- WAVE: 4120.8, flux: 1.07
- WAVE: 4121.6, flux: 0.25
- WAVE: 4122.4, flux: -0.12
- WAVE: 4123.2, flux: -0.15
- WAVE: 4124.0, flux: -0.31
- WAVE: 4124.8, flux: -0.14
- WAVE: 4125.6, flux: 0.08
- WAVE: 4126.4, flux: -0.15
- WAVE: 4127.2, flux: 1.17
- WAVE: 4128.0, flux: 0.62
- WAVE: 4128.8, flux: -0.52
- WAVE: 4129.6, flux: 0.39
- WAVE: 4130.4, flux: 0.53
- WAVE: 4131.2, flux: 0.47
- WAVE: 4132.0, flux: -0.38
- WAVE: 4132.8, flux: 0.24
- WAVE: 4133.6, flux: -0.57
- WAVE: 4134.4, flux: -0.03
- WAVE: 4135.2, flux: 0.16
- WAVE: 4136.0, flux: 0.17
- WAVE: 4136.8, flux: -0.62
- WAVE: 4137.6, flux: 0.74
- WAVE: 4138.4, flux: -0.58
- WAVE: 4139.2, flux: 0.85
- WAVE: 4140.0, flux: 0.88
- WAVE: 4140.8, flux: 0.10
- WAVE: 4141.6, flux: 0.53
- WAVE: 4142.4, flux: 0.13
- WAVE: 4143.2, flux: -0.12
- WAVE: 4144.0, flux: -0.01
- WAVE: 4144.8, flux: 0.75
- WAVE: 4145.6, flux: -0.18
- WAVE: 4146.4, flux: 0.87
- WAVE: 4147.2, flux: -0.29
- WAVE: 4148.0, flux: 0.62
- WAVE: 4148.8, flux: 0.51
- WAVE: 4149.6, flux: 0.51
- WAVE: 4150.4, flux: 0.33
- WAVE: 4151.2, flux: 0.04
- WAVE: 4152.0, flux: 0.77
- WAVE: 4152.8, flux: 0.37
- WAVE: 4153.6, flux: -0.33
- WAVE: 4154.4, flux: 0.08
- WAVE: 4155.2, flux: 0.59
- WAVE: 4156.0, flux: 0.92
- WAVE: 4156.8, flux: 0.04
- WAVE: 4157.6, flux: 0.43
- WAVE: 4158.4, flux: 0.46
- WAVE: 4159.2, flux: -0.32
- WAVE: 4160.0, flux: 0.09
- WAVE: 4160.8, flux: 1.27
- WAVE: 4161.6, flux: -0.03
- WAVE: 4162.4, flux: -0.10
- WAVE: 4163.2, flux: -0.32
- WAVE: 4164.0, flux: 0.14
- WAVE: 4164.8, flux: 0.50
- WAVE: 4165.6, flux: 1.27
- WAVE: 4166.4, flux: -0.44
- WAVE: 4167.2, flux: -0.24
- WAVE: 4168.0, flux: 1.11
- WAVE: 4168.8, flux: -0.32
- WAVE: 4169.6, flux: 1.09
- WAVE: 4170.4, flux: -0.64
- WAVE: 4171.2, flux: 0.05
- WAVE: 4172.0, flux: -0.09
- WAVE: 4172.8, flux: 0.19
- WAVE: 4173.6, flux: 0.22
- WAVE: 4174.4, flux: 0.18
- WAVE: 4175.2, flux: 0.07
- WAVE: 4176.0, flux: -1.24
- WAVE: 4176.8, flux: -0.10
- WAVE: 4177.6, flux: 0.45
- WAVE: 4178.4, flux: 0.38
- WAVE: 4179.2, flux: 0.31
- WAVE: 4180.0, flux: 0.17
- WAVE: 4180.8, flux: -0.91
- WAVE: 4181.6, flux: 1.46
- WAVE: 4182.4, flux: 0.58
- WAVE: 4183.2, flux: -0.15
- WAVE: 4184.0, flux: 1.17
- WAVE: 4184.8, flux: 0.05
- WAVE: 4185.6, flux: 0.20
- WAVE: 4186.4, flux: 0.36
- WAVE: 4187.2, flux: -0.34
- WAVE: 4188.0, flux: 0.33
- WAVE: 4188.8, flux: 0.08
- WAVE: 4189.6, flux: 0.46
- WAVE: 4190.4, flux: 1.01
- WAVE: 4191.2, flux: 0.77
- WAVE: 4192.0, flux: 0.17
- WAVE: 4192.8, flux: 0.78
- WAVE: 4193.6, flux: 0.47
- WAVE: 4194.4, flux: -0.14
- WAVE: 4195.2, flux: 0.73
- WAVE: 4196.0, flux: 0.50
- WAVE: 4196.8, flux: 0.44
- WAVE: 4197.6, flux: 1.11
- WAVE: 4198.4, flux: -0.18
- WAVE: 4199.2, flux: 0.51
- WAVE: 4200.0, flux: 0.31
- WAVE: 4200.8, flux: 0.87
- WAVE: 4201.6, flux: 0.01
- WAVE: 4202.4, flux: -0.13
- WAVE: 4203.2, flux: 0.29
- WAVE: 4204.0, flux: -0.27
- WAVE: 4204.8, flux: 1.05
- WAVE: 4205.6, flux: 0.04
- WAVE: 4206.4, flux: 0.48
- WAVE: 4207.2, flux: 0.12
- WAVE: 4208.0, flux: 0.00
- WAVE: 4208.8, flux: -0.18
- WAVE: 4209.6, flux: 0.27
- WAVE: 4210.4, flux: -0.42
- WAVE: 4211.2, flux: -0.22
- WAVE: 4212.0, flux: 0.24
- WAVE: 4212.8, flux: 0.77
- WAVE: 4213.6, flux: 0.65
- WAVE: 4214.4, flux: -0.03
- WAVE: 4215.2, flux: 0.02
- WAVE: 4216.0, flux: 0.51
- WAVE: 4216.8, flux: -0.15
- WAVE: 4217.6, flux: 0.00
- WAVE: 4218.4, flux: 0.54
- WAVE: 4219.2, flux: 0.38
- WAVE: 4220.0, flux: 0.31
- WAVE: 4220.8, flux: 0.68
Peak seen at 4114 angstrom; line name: Lyman alpha 1216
